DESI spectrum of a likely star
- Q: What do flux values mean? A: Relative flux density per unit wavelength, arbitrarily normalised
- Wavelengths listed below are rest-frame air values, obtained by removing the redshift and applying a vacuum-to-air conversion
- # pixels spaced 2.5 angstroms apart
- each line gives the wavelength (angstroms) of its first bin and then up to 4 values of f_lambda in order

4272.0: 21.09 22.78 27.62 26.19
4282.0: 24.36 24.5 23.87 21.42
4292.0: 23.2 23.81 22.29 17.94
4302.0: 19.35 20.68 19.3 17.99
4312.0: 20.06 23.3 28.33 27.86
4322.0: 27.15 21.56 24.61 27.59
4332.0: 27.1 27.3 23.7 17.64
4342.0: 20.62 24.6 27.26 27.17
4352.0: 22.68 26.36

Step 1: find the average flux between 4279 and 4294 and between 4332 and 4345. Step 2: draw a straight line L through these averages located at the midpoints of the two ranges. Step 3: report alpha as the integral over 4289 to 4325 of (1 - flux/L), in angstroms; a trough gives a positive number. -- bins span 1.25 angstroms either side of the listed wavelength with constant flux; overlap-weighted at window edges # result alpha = 1.8 angstroms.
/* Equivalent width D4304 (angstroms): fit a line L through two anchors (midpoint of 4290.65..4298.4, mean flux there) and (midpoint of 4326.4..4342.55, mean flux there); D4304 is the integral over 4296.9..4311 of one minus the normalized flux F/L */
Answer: 2.4 angstroms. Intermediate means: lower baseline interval 23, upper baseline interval 24.2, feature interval 19.4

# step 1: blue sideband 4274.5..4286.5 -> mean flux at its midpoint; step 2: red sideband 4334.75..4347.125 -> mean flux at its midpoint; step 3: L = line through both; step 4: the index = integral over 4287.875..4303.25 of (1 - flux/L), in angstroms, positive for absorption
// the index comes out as 2.02 angstroms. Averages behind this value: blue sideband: 25.3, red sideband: 22.7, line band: 21.4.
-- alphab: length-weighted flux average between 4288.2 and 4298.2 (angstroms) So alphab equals 22.7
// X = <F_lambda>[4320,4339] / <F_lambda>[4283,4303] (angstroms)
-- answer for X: 1.15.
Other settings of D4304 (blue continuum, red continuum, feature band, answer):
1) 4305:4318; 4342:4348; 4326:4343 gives -0.3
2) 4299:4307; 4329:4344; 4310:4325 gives -2.2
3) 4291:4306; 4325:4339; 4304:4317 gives 1.0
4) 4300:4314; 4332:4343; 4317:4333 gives -3.4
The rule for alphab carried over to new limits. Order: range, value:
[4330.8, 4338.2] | 26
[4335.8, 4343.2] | 20.6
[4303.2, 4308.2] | 20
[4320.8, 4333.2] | 25.6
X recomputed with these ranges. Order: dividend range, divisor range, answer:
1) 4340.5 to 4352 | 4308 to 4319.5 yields 1.07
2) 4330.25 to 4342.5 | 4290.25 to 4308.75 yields 1.13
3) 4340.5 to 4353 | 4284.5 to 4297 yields 1.05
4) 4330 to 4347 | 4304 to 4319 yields 1.09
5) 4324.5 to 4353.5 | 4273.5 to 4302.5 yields 1.05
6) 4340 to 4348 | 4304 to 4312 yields 1.21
